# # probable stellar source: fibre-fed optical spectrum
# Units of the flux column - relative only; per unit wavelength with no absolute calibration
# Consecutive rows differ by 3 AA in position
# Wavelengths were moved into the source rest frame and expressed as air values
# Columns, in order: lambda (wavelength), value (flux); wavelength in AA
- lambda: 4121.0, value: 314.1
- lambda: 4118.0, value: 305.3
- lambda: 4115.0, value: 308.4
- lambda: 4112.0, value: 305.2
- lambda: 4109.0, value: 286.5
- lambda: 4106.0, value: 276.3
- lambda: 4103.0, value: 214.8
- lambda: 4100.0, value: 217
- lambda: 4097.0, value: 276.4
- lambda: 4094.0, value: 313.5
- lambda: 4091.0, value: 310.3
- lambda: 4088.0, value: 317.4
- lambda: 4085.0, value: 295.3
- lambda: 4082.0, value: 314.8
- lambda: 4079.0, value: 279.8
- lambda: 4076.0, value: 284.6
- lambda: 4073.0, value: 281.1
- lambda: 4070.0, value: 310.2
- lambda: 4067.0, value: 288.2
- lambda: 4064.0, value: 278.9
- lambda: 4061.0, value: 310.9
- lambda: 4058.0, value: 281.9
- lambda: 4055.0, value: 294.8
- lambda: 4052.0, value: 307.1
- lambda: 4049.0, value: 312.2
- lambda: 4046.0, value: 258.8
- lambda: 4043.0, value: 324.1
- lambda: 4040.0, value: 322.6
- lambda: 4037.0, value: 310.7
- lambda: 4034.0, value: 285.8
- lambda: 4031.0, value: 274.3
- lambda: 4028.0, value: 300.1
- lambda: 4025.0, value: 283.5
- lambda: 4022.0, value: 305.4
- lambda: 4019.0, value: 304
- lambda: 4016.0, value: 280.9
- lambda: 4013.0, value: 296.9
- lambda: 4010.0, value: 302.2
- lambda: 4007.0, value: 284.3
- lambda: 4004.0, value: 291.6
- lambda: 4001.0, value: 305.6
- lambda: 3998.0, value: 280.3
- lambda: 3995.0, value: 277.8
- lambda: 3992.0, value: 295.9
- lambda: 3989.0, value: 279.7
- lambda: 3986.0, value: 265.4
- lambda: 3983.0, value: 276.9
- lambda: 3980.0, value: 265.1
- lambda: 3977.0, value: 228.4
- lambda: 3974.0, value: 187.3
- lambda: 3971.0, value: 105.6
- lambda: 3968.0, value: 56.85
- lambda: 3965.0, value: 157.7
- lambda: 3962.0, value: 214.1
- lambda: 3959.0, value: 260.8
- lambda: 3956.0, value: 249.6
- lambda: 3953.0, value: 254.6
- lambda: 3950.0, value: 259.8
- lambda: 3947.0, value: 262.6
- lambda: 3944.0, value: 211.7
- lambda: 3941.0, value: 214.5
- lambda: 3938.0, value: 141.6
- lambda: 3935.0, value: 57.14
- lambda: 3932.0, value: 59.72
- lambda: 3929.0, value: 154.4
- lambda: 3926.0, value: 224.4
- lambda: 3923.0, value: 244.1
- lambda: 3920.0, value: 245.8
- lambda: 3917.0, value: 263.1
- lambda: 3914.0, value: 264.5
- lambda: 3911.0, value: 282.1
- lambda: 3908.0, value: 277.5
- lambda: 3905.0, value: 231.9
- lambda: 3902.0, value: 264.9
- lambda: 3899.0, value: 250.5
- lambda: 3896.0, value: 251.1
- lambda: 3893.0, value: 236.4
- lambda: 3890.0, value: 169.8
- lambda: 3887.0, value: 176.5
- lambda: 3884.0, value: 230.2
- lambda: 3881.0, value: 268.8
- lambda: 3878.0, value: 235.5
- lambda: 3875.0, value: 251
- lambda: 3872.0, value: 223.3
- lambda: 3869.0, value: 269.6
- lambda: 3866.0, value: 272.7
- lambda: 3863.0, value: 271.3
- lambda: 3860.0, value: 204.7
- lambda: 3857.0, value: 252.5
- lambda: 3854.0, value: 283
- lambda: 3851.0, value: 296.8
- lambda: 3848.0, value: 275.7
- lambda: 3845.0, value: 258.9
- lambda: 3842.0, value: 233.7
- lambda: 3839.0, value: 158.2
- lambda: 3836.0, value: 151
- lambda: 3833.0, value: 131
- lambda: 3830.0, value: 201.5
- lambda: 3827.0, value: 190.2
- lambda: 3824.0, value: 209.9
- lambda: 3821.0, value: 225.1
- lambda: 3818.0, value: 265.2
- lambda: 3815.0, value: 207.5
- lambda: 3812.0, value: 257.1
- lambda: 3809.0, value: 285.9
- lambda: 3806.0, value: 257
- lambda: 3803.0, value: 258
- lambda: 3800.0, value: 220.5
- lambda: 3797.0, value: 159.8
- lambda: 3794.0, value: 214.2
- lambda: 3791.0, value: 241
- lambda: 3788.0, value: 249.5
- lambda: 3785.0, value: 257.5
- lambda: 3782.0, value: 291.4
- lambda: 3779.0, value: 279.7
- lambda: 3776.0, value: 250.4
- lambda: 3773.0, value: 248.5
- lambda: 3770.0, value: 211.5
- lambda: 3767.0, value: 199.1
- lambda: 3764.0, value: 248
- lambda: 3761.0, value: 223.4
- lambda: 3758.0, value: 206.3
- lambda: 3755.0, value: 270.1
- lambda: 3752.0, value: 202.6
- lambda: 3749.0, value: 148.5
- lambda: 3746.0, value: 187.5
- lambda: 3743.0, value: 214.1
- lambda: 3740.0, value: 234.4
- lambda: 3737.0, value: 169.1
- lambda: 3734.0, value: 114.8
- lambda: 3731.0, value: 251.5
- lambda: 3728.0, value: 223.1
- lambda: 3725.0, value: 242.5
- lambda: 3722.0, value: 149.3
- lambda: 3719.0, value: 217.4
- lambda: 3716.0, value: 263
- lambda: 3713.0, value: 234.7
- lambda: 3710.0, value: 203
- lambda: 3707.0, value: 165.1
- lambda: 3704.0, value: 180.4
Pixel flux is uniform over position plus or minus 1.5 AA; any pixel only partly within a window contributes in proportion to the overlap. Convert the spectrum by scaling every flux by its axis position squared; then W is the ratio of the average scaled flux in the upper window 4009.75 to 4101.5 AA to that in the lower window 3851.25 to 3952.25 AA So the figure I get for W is 1.4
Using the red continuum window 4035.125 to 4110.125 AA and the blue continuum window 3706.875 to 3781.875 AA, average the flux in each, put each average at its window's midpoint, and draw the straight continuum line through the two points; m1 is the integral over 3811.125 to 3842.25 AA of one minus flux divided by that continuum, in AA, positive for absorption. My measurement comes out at 4.6 AA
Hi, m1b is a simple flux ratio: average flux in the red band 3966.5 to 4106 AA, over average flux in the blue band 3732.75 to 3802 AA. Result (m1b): 1.26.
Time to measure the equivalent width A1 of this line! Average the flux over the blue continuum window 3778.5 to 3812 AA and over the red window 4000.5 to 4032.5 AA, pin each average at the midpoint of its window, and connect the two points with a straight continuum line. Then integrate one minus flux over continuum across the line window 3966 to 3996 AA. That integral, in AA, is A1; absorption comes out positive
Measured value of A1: 6.7 AA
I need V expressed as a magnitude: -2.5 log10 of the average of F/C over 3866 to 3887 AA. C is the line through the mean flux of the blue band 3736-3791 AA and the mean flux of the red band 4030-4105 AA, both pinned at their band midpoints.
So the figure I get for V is 0.035 mag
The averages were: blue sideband 228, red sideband 291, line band 243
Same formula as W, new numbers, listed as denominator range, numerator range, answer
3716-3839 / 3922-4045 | 1.24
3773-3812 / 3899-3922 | 1.12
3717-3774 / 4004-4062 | 1.65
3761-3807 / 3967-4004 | 1.12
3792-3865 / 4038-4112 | 1.44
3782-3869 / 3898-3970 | 0.96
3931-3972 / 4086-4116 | 1.68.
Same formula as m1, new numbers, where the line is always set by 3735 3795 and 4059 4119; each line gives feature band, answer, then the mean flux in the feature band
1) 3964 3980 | 6.5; 158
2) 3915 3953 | 8.9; 198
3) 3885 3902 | 2.0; 221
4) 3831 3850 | 2.9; 204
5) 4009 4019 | -0.7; 294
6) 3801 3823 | -1.3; 249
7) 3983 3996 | -0.5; 279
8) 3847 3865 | -1.5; 264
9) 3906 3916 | -0.7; 272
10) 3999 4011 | -1.0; 295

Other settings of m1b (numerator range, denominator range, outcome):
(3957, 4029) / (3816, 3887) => 1.10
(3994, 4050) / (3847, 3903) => 1.20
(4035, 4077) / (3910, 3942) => 1.53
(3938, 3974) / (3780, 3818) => 0.83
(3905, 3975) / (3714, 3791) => 0.91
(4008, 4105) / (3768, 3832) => 1.24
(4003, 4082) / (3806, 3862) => 1.29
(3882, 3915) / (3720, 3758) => 1.19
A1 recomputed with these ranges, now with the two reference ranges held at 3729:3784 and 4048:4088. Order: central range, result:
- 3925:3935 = 5.08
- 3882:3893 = 2.19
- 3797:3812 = -0.92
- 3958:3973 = 6.32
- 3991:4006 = -0.58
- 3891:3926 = 0.54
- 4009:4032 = -0.75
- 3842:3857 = -1.78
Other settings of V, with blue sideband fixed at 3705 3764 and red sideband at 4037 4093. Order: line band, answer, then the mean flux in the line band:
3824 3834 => 0.27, 182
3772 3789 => -0.20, 264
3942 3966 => 0.14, 235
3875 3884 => 0.00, 248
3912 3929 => 0.08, 241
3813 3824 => 0.00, 231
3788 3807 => -0.01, 226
